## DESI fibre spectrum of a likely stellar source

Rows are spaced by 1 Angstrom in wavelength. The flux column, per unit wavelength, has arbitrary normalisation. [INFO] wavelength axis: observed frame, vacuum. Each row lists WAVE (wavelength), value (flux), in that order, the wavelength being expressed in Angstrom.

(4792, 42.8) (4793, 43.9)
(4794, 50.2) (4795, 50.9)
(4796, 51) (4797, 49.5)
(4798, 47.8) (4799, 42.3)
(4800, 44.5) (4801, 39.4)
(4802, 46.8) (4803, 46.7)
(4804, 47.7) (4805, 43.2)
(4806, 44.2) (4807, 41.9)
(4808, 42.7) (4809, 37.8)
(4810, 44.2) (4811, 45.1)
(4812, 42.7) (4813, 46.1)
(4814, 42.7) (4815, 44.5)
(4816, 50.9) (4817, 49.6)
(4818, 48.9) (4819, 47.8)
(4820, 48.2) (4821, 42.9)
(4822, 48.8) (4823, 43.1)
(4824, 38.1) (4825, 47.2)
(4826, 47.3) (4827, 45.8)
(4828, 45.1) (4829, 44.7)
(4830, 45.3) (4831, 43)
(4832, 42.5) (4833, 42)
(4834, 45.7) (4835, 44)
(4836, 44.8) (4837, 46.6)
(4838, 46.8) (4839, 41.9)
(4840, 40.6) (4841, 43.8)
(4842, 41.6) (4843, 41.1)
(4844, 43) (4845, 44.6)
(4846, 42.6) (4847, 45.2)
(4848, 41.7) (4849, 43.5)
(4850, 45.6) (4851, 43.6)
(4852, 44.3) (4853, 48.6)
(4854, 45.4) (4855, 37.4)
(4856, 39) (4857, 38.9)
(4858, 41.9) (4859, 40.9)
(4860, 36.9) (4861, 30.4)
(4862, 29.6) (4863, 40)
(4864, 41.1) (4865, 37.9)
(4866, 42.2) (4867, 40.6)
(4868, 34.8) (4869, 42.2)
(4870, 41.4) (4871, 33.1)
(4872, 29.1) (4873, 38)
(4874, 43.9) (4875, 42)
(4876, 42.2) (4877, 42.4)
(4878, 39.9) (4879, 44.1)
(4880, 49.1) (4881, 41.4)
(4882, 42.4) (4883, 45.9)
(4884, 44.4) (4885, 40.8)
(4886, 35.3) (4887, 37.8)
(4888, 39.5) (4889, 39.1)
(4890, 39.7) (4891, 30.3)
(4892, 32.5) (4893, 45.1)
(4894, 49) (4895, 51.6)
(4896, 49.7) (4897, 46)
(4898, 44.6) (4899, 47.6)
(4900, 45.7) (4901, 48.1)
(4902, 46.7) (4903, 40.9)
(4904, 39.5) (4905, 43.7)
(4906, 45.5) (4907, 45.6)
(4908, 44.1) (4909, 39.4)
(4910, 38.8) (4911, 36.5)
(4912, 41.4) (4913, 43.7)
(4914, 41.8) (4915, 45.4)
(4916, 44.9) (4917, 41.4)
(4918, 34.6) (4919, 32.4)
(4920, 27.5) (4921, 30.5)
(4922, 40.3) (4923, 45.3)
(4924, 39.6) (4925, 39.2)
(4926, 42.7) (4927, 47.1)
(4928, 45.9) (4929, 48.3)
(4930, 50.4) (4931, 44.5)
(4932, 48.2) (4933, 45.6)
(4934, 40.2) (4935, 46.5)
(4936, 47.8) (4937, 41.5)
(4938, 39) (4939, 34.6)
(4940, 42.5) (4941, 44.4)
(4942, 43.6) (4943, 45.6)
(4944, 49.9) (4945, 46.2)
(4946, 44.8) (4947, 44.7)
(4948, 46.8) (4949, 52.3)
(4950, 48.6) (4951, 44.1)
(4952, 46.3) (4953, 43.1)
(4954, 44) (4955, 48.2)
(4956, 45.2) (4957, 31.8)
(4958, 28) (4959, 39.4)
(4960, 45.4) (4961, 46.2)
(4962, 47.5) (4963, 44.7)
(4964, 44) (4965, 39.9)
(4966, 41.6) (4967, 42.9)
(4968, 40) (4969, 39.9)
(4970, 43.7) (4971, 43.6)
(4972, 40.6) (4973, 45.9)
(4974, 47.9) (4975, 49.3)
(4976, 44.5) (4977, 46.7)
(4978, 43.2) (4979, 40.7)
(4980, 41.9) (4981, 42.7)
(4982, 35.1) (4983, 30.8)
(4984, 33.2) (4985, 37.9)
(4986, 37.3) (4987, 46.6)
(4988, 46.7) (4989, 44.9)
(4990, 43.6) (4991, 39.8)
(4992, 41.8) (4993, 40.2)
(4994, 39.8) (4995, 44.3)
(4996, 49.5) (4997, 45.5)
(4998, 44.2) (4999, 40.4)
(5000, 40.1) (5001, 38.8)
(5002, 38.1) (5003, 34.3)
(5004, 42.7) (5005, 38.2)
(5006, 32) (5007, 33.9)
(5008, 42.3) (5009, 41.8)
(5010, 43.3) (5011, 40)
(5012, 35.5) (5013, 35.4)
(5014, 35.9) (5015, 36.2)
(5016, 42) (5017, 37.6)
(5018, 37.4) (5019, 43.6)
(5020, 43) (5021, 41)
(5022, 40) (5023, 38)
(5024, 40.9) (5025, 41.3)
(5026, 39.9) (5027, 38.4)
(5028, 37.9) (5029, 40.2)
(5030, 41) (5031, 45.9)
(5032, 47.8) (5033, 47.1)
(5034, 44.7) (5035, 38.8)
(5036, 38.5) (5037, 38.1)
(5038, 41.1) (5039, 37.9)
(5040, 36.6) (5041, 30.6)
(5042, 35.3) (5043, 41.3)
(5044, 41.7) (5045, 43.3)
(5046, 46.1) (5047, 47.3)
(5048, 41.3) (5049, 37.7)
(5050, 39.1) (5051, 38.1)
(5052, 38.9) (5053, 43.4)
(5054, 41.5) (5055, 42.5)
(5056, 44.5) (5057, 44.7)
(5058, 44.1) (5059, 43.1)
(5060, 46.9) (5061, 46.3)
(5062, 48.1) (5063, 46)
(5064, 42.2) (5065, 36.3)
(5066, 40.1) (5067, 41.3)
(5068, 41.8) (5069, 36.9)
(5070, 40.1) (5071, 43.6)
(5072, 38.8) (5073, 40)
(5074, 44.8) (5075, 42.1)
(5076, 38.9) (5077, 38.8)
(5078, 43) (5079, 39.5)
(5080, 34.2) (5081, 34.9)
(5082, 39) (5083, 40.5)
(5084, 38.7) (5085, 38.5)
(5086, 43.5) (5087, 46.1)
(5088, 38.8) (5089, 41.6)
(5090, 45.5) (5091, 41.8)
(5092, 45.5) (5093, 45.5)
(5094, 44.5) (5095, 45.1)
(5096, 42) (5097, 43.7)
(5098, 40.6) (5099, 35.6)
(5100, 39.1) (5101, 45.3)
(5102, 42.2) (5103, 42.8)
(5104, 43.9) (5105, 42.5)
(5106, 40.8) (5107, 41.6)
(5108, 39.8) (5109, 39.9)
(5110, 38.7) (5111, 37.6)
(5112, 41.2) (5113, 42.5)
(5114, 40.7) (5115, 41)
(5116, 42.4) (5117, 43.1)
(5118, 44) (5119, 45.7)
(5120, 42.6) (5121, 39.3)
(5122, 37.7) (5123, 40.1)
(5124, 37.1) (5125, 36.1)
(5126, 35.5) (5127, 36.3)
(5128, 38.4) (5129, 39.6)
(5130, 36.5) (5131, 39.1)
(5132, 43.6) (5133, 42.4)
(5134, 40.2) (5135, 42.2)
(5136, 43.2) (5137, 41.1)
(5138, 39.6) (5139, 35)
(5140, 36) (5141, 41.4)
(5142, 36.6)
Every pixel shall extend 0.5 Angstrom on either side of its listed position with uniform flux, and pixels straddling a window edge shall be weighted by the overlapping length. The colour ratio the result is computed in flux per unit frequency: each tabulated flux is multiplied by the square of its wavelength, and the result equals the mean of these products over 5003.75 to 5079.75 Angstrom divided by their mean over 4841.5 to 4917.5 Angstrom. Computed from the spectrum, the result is 1.04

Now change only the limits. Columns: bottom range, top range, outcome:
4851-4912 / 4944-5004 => 1.07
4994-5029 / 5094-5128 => 1.07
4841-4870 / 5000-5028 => 1.01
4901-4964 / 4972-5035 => 0.98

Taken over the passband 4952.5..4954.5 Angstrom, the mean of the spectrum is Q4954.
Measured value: 43.5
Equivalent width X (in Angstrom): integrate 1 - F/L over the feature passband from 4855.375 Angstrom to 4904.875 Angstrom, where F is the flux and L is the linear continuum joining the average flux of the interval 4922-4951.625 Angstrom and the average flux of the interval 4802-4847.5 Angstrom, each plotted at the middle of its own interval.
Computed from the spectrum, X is 4.1 Angstrom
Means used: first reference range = 44.5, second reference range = 44.8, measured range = 40.9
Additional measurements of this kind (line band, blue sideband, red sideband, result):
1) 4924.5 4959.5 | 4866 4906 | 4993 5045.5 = -2.49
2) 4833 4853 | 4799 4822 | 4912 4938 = 0.15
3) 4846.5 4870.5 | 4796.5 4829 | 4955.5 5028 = 1.89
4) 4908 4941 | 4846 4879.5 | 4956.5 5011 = -0.64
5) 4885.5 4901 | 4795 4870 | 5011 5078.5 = 0.10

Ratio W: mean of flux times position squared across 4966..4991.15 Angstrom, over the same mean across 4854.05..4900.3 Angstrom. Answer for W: 1.08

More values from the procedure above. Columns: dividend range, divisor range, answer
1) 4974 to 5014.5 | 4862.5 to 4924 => 1.03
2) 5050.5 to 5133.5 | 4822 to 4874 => 1.09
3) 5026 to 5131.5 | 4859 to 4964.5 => 1.04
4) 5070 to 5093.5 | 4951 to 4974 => 1.01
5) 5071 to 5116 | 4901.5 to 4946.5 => 1.04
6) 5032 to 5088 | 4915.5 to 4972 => 1.01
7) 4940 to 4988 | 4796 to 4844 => 1.02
